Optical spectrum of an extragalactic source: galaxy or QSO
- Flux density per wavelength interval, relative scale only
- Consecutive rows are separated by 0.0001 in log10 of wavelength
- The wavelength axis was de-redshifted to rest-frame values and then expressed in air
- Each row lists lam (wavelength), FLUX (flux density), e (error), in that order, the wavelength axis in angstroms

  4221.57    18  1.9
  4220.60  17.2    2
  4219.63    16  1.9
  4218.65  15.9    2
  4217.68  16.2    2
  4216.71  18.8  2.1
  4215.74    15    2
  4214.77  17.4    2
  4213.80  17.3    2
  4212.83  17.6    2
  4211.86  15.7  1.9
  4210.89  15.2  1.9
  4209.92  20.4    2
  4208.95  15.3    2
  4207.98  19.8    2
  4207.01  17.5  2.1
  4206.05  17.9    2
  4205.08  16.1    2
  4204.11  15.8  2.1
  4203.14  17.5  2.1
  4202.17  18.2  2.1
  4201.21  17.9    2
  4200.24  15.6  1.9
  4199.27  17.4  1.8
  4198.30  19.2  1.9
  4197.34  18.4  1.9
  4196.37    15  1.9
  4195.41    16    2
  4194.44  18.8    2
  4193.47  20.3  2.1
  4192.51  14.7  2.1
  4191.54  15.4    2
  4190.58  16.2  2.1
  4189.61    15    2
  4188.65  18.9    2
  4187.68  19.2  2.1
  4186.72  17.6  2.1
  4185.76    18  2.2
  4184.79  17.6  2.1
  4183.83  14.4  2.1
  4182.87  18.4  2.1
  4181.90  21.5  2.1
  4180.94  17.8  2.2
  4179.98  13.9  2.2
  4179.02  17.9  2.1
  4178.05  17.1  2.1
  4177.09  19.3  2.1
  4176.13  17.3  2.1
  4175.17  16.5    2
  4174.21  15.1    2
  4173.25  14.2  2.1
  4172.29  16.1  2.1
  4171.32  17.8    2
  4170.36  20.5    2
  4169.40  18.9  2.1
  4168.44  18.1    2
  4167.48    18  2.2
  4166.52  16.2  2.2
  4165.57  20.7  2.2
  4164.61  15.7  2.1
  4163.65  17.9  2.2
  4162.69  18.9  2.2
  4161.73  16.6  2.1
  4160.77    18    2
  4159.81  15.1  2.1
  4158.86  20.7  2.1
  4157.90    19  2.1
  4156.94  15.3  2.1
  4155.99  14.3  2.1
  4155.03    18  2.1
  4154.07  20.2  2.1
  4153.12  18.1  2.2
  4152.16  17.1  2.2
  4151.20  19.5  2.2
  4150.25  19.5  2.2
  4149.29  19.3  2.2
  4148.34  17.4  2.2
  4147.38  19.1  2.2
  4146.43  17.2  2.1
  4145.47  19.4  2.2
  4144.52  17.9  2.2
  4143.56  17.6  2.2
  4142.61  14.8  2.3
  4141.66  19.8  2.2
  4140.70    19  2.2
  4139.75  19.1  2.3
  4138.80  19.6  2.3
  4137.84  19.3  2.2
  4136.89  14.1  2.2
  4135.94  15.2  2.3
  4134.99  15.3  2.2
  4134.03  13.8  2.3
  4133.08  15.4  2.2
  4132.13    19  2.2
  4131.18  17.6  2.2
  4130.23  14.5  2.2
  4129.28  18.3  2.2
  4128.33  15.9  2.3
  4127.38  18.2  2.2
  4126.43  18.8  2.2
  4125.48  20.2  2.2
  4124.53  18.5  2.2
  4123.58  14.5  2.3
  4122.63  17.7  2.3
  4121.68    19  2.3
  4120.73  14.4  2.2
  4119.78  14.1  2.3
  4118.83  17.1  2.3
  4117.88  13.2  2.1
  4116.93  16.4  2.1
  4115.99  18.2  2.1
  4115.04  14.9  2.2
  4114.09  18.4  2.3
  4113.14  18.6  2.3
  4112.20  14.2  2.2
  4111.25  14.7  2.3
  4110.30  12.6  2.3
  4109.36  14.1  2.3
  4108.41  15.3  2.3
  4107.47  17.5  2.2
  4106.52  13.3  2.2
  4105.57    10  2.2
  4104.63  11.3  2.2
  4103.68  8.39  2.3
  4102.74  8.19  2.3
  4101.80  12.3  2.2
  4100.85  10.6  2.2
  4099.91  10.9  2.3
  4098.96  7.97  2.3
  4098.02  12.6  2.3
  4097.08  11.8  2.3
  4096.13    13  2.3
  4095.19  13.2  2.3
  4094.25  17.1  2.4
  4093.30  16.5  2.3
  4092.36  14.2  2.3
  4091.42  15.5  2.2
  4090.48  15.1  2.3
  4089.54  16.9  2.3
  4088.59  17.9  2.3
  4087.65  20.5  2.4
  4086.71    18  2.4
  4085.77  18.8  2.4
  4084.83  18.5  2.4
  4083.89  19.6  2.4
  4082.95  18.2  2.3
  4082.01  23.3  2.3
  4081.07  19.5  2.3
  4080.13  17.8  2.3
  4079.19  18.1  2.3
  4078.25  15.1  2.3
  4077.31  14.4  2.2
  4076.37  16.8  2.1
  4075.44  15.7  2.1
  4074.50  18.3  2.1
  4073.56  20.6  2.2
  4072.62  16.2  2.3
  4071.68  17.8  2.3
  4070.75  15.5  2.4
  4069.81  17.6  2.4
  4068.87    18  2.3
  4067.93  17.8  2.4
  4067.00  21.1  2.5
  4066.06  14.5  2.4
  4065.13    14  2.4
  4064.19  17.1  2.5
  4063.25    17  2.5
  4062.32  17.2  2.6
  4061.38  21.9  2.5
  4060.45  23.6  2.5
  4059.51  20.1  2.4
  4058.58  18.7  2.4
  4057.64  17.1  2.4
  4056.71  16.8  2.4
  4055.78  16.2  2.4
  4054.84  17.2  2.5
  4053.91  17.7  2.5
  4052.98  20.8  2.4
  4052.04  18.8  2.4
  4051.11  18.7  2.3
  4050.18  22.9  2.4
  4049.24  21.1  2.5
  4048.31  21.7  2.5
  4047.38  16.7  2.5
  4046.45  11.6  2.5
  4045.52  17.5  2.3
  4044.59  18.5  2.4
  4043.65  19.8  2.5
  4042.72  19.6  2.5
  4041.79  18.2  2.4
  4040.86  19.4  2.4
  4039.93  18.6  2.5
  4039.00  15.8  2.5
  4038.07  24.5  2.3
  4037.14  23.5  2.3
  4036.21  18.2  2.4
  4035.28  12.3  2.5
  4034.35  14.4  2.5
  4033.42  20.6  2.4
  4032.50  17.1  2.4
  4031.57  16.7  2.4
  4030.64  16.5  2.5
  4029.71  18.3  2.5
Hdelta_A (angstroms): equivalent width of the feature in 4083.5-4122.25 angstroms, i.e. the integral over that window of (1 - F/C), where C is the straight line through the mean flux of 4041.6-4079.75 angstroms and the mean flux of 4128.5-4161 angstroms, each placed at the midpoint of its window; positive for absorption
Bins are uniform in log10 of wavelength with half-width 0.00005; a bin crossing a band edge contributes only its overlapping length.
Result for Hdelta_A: 6.6 angstroms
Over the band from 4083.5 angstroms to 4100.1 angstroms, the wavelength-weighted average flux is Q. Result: 15.5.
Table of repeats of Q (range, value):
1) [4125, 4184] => 17.6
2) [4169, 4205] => 17.3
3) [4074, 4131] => 15.7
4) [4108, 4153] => 17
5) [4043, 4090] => 18.2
